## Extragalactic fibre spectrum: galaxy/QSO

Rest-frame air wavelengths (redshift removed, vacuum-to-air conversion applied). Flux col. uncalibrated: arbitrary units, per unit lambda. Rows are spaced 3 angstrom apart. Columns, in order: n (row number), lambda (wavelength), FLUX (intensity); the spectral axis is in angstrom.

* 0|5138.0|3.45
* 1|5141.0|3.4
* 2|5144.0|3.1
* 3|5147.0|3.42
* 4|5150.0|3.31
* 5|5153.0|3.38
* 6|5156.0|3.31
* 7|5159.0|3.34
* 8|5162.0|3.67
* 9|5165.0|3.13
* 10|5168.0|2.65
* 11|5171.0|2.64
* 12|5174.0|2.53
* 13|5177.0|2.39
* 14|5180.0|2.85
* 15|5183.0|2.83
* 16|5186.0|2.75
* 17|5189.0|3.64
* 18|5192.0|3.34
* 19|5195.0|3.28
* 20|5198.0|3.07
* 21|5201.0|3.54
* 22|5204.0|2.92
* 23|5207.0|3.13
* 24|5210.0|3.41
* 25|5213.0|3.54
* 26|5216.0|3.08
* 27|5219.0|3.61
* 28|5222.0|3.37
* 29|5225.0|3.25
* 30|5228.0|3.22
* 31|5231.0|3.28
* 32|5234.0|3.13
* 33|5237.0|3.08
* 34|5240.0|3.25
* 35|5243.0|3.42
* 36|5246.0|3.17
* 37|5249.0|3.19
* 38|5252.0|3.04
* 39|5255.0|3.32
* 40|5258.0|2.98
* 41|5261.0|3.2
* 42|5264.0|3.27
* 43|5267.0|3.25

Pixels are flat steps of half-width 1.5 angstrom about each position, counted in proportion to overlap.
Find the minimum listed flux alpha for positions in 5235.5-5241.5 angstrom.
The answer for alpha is 3.08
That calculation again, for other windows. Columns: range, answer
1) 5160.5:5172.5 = 2.64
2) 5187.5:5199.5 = 3.07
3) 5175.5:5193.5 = 2.39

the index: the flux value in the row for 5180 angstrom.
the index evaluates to 2.85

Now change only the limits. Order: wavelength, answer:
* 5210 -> 3.41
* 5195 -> 3.28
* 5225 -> 3.25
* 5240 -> 3.25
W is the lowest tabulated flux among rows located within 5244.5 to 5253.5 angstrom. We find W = 3.04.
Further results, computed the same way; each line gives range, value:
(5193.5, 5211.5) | 2.92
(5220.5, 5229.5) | 3.22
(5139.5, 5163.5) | 3.1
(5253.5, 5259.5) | 2.98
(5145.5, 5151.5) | 3.31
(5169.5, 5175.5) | 2.53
